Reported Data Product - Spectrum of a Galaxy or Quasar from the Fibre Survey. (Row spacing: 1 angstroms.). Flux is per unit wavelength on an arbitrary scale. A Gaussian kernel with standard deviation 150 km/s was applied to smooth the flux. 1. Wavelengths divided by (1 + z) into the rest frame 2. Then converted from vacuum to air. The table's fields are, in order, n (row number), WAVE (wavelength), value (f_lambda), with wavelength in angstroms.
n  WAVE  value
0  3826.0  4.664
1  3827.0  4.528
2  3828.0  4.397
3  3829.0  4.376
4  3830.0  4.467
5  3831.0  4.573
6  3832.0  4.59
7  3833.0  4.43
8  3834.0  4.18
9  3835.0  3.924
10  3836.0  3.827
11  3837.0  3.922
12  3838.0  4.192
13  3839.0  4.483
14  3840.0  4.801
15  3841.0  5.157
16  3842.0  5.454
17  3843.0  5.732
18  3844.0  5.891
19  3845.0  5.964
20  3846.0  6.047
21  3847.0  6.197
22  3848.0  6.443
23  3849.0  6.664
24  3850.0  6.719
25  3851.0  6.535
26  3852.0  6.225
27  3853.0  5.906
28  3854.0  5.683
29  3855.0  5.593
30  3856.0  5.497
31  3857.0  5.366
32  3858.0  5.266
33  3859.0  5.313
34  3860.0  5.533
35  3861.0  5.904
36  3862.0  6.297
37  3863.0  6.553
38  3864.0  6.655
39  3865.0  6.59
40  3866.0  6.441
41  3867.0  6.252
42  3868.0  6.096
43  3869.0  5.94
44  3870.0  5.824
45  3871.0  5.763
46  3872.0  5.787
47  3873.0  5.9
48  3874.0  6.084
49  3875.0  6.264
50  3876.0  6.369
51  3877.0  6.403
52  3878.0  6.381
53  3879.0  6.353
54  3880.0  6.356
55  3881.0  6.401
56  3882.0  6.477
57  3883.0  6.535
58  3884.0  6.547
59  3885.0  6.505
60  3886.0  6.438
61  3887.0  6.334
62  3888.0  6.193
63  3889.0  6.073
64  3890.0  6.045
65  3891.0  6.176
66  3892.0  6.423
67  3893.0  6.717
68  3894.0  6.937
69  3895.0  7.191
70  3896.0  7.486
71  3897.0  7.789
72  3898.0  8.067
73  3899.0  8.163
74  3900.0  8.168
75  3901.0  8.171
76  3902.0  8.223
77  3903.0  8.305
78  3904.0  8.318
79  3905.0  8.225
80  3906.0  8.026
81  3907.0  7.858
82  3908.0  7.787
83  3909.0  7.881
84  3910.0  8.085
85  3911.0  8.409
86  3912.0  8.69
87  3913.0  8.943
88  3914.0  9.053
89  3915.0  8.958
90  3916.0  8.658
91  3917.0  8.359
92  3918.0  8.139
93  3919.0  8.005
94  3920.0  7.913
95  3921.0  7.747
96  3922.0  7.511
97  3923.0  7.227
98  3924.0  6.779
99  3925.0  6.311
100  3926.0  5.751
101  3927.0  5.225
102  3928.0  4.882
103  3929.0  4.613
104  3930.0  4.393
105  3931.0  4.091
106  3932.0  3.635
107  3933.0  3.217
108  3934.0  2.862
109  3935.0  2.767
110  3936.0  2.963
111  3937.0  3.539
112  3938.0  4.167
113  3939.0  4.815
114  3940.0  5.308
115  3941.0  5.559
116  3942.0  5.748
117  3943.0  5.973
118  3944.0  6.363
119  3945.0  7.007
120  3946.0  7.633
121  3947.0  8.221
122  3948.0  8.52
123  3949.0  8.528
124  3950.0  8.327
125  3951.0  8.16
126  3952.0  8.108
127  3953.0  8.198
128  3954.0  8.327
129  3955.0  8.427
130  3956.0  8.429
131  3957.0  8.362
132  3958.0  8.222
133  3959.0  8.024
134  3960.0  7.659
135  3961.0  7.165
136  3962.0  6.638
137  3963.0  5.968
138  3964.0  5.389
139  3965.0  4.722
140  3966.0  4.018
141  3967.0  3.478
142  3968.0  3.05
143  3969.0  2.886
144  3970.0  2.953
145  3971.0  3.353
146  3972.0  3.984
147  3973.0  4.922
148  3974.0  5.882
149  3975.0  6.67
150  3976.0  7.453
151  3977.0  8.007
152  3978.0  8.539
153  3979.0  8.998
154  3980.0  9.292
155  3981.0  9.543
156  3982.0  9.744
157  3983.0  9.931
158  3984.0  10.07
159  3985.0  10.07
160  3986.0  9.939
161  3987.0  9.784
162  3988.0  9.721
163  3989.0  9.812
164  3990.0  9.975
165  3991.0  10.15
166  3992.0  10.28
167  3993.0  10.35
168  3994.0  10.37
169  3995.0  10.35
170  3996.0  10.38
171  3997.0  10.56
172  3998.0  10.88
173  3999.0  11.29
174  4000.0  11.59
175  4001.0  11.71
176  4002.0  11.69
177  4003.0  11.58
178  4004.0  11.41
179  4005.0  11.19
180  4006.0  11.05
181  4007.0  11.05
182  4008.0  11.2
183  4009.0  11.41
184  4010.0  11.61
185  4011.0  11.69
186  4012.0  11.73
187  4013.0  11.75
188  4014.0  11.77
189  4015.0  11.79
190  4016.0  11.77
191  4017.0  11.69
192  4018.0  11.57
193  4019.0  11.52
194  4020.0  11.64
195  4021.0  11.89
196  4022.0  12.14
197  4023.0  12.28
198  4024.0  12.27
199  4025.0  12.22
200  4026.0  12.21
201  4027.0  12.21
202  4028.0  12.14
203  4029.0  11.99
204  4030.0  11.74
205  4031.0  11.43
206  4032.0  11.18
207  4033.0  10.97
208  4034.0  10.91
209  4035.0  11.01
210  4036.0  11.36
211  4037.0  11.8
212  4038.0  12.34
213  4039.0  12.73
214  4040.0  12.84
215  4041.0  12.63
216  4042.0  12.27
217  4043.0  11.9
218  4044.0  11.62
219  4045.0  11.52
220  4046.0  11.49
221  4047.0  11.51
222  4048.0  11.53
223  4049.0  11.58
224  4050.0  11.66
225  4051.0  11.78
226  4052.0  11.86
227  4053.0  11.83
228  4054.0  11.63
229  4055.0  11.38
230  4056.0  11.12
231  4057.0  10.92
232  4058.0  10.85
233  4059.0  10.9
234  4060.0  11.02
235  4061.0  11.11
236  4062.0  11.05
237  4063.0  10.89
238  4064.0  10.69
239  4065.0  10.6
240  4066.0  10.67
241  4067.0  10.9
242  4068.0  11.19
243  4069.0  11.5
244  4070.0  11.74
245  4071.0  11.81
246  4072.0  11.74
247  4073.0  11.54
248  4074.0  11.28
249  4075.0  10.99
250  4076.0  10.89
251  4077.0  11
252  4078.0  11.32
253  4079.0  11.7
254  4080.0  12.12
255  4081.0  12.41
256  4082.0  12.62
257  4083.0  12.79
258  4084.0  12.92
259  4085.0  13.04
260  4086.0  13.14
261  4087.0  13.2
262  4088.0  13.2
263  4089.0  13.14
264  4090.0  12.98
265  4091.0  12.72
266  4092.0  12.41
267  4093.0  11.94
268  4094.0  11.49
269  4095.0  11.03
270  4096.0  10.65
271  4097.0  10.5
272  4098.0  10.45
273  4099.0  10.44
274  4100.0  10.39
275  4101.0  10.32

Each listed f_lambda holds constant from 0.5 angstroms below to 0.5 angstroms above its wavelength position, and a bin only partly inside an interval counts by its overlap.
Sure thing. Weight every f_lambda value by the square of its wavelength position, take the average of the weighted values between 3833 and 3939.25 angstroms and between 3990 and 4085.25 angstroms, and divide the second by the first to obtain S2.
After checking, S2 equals 1.98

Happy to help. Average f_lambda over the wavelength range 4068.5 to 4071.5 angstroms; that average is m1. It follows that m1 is 11.7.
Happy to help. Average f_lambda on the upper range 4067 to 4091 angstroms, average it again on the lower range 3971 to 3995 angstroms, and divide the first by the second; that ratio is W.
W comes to 1.4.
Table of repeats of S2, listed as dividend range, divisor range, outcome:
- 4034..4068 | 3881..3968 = 1.80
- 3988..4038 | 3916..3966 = 1.84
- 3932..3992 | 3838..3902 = 1.15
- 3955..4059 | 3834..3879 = 1.89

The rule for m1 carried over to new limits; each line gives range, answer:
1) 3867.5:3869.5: 6.02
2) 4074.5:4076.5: 10.9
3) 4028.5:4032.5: 11.6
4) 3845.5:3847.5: 6.12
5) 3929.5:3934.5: 3.64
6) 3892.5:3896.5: 7.08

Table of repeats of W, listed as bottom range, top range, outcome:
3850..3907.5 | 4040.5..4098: 1.77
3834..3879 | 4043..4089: 2.02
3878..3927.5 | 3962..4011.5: 1.19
